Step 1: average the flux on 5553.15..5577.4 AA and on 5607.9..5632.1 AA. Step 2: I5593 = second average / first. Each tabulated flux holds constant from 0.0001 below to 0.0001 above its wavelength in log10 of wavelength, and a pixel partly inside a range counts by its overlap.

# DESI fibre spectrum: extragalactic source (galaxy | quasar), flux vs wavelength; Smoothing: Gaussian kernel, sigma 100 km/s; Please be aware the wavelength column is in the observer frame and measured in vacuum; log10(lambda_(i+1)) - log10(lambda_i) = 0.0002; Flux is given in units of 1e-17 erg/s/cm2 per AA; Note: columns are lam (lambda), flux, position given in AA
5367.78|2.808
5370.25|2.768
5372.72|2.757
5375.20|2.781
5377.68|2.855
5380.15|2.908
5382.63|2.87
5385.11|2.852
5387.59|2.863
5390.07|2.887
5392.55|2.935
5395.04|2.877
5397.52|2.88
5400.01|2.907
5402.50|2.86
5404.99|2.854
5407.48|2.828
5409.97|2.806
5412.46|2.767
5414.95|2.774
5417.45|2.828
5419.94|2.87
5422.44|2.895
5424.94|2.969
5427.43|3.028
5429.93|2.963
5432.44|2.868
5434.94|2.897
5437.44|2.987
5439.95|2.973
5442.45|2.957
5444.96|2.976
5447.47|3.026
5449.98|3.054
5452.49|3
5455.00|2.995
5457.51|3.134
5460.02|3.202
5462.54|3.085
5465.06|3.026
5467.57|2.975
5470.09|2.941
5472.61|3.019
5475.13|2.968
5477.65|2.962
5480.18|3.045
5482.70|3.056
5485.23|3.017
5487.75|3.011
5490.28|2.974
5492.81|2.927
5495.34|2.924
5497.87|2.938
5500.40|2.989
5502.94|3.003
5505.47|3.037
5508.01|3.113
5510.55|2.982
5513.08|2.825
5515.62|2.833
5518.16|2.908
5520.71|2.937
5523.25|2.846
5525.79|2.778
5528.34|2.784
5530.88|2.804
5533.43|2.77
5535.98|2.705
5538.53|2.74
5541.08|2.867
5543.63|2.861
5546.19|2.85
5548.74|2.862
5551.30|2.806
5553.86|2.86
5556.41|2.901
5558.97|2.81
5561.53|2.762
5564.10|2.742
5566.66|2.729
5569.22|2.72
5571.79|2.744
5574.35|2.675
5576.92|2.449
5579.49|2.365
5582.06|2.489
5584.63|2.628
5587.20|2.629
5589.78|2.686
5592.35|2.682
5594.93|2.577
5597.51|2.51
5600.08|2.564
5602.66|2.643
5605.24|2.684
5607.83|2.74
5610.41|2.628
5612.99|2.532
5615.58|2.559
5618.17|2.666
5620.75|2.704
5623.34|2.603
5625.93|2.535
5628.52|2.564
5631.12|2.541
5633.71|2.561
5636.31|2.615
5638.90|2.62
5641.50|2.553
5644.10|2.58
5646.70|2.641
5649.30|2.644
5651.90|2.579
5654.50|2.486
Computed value 0.9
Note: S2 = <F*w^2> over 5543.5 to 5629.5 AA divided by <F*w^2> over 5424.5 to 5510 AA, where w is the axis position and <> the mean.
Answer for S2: 0.9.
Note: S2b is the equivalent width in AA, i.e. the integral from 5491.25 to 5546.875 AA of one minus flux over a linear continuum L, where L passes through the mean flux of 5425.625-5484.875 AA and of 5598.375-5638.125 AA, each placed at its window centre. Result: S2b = -0.64 AA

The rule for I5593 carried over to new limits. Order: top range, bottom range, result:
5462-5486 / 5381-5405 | 1.04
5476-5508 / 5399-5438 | 1.04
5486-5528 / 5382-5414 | 1.03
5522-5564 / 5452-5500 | 0.93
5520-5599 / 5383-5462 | 0.93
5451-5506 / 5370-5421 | 1.06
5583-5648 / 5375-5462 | 0.89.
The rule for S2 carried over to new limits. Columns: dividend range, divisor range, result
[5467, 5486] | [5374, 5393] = 1.08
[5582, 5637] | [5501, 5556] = 0.94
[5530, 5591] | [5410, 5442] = 0.99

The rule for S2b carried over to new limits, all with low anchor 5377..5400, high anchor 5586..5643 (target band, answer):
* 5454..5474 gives -1.83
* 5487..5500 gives -0.94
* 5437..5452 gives -0.96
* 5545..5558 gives -0.82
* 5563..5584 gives 0.36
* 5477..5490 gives -1.17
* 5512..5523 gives -0.59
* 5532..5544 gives -0.36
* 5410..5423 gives 0.13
